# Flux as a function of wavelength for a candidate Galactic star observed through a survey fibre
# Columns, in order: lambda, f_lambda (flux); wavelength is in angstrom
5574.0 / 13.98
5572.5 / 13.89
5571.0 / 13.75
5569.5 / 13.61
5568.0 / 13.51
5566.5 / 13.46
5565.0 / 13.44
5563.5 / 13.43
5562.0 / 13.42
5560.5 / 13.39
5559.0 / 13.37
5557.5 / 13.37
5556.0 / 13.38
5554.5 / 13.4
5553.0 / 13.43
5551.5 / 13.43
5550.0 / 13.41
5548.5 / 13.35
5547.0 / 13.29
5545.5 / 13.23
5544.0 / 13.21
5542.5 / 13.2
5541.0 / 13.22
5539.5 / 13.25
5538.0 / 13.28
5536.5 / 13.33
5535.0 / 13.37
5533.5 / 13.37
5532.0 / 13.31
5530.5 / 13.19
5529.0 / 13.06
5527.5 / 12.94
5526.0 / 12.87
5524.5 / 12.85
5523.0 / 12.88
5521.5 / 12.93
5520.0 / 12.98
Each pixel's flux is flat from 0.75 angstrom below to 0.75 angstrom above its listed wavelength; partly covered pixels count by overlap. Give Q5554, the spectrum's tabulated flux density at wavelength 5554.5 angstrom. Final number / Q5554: 13.4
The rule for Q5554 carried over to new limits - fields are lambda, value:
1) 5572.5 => 13.89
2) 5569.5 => 13.61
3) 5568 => 13.51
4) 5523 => 12.88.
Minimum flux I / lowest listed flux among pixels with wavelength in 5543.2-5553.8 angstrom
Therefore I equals 13.21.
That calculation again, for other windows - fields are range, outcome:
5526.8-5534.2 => 12.94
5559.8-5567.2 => 13.39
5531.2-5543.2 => 13.2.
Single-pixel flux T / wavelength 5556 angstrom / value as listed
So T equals 13.38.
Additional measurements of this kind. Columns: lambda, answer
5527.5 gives 12.94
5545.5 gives 13.23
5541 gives 13.22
